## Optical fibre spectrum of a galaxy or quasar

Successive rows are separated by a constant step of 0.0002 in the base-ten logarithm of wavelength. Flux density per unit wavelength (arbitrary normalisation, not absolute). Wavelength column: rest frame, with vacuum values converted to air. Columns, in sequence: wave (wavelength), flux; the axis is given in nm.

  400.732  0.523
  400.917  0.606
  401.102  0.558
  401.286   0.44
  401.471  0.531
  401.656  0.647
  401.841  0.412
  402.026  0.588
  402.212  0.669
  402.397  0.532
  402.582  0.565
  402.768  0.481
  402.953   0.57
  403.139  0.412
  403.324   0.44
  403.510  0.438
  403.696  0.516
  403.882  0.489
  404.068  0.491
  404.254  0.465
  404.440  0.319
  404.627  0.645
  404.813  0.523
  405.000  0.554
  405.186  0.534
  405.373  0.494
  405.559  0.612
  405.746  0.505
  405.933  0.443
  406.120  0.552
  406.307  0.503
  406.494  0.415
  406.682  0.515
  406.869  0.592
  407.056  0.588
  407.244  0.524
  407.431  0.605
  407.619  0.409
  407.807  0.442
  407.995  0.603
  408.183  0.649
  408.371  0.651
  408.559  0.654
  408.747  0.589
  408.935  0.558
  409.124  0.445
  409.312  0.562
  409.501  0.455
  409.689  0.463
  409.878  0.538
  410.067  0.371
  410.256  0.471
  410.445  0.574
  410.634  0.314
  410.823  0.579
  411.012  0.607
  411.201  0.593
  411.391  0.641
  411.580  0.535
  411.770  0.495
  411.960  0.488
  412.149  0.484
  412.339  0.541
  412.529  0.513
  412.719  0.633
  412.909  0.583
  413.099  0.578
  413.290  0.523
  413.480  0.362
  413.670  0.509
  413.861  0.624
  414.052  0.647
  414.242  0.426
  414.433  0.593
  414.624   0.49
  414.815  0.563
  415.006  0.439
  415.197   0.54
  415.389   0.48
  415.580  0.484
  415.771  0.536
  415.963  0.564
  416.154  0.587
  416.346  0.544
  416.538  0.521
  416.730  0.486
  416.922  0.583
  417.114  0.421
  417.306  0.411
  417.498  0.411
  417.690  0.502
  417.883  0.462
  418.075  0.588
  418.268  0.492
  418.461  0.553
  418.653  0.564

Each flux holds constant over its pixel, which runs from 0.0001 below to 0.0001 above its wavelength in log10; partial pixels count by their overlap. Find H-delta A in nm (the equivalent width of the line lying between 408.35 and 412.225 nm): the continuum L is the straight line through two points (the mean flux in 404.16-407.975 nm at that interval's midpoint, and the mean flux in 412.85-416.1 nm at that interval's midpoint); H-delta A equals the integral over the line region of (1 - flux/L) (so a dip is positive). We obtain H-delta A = -0.04 nm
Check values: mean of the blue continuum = 0.514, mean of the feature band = 0.525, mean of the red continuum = 0.526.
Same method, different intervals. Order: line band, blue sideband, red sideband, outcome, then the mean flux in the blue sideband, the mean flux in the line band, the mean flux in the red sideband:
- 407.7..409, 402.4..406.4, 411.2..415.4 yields -0.19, 0.503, 0.591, 0.534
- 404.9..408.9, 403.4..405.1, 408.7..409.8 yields -0.34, 0.493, 0.545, 0.509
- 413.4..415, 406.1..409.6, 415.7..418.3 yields -0.02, 0.542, 0.523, 0.508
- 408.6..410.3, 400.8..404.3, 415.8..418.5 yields 0.05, 0.519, 0.5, 0.508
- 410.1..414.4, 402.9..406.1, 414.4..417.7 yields -0.23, 0.497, 0.531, 0.507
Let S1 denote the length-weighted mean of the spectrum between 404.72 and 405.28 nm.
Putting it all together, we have 0.537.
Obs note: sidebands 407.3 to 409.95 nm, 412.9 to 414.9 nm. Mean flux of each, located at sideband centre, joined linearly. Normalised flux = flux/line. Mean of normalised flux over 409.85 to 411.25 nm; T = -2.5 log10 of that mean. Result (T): 0.08 mag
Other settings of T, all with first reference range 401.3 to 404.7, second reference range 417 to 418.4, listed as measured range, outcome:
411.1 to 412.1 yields -0.13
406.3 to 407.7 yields -0.05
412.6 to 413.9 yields -0.12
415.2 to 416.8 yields -0.11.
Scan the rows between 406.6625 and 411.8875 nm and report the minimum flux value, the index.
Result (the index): 0.314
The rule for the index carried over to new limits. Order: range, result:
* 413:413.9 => 0.362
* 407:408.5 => 0.409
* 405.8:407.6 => 0.415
